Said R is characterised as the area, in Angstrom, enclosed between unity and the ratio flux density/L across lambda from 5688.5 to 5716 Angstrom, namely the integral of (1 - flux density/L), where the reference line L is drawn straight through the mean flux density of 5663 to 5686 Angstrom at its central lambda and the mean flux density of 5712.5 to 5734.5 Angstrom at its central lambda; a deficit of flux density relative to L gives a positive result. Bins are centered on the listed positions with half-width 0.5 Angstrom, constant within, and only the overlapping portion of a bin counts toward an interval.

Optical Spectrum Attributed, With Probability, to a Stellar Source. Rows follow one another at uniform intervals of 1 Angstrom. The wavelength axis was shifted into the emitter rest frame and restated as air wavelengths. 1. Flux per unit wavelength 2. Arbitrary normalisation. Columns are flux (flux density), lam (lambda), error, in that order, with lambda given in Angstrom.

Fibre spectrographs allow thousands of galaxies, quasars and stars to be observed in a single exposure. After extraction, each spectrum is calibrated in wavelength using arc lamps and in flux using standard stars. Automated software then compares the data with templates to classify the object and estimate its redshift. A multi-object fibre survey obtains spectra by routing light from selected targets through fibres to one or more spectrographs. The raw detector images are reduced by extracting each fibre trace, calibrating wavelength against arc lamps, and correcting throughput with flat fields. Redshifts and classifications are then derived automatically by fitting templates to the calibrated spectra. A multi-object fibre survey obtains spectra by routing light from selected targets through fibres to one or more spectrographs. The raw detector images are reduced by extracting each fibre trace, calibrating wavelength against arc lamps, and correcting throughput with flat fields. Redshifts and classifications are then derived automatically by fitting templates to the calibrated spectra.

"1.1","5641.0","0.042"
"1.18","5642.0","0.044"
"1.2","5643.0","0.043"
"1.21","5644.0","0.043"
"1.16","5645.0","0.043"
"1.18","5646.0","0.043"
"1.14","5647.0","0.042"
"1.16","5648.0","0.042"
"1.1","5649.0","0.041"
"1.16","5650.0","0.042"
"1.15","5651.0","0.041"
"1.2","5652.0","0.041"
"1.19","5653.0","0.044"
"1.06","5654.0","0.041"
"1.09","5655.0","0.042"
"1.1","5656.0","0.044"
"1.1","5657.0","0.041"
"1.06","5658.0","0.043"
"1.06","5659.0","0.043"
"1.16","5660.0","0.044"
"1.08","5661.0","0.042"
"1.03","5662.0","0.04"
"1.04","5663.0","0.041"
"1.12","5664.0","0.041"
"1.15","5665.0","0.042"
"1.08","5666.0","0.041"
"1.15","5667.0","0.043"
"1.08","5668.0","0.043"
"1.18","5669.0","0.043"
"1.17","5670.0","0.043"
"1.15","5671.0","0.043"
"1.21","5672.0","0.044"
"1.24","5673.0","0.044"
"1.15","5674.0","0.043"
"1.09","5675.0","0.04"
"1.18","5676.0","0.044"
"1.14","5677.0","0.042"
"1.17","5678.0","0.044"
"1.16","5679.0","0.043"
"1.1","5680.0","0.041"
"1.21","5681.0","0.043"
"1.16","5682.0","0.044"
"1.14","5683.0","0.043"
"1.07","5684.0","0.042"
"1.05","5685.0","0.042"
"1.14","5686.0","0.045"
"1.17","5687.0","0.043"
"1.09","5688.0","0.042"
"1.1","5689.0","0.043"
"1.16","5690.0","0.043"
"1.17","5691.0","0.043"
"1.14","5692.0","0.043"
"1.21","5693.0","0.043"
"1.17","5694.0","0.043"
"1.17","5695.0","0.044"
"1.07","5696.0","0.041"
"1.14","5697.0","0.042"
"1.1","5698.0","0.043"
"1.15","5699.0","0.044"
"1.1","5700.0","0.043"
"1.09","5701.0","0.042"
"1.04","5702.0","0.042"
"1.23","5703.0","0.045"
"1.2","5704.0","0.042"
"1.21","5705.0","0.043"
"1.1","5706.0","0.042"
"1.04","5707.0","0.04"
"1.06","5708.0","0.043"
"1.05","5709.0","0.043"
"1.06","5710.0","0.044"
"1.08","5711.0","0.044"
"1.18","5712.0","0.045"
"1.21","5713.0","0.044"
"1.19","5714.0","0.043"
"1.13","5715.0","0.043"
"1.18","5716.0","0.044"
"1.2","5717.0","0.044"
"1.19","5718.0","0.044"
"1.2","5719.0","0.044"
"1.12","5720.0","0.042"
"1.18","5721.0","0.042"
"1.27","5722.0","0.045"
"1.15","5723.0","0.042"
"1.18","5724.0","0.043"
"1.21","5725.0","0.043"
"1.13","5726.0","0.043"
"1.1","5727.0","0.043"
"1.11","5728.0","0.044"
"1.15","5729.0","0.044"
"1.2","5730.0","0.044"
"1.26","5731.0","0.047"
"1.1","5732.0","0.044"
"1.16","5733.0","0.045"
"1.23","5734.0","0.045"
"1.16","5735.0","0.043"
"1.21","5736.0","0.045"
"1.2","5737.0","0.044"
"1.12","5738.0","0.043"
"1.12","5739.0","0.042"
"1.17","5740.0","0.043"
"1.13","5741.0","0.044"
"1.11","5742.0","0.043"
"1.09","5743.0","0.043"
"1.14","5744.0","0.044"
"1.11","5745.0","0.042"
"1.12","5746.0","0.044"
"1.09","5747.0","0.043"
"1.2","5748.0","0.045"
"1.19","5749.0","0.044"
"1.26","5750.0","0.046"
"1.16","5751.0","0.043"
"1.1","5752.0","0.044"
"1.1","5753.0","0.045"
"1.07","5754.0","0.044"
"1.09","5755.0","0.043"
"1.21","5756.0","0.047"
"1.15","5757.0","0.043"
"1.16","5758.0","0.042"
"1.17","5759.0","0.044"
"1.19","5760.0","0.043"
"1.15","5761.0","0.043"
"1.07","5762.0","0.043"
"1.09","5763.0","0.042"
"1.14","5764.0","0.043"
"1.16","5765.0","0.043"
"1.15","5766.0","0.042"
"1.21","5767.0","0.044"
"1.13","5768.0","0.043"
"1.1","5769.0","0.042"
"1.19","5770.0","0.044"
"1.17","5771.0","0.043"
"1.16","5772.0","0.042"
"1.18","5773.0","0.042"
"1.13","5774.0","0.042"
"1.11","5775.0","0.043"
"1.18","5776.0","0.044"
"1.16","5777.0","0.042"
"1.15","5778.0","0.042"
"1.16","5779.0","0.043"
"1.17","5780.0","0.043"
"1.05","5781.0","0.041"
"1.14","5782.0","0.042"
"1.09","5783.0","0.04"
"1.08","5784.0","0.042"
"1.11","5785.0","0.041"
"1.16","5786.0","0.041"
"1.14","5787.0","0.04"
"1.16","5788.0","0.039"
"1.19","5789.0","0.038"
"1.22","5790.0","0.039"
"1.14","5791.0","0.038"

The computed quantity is 0.7 Angstrom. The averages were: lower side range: 1.14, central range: 1.13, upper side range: 1.18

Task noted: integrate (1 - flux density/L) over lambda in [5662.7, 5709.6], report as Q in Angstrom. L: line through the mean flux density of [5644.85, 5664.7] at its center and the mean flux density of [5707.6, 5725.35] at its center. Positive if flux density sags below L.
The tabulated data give 0.1 Angstrom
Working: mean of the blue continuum 1.12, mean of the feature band 1.13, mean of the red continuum 1.16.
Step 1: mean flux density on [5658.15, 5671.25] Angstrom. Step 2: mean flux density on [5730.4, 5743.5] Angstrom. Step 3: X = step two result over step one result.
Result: 1.0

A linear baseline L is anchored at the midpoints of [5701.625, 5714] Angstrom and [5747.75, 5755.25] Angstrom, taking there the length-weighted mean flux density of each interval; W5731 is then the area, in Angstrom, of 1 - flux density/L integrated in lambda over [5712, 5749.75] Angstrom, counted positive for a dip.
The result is -0.9 Angstrom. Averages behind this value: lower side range 1.13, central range 1.16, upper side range 1.15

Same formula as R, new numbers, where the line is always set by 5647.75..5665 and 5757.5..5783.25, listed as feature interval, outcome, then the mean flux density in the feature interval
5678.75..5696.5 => -0.28 Angstrom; 1.14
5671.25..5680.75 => -0.38 Angstrom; 1.16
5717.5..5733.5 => -0.54 Angstrom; 1.17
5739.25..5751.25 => -0.10 Angstrom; 1.15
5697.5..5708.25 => 0.03 Angstrom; 1.12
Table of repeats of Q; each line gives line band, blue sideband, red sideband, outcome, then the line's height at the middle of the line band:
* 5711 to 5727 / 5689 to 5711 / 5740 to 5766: -0.6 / 1.13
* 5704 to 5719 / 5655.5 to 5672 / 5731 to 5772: -0.1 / 1.13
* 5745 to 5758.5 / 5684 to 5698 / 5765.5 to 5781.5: 0.0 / 1.15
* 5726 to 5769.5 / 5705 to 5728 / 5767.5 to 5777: 0.1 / 1.15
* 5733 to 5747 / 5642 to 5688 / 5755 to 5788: -0.1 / 1.14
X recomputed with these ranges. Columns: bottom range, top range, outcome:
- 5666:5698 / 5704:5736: 1.01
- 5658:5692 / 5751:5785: 1.01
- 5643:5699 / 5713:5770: 1.02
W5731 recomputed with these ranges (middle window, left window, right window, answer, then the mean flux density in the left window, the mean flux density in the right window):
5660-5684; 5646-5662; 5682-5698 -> -0.24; 1.12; 1.13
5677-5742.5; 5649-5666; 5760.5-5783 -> -1.35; 1.11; 1.14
